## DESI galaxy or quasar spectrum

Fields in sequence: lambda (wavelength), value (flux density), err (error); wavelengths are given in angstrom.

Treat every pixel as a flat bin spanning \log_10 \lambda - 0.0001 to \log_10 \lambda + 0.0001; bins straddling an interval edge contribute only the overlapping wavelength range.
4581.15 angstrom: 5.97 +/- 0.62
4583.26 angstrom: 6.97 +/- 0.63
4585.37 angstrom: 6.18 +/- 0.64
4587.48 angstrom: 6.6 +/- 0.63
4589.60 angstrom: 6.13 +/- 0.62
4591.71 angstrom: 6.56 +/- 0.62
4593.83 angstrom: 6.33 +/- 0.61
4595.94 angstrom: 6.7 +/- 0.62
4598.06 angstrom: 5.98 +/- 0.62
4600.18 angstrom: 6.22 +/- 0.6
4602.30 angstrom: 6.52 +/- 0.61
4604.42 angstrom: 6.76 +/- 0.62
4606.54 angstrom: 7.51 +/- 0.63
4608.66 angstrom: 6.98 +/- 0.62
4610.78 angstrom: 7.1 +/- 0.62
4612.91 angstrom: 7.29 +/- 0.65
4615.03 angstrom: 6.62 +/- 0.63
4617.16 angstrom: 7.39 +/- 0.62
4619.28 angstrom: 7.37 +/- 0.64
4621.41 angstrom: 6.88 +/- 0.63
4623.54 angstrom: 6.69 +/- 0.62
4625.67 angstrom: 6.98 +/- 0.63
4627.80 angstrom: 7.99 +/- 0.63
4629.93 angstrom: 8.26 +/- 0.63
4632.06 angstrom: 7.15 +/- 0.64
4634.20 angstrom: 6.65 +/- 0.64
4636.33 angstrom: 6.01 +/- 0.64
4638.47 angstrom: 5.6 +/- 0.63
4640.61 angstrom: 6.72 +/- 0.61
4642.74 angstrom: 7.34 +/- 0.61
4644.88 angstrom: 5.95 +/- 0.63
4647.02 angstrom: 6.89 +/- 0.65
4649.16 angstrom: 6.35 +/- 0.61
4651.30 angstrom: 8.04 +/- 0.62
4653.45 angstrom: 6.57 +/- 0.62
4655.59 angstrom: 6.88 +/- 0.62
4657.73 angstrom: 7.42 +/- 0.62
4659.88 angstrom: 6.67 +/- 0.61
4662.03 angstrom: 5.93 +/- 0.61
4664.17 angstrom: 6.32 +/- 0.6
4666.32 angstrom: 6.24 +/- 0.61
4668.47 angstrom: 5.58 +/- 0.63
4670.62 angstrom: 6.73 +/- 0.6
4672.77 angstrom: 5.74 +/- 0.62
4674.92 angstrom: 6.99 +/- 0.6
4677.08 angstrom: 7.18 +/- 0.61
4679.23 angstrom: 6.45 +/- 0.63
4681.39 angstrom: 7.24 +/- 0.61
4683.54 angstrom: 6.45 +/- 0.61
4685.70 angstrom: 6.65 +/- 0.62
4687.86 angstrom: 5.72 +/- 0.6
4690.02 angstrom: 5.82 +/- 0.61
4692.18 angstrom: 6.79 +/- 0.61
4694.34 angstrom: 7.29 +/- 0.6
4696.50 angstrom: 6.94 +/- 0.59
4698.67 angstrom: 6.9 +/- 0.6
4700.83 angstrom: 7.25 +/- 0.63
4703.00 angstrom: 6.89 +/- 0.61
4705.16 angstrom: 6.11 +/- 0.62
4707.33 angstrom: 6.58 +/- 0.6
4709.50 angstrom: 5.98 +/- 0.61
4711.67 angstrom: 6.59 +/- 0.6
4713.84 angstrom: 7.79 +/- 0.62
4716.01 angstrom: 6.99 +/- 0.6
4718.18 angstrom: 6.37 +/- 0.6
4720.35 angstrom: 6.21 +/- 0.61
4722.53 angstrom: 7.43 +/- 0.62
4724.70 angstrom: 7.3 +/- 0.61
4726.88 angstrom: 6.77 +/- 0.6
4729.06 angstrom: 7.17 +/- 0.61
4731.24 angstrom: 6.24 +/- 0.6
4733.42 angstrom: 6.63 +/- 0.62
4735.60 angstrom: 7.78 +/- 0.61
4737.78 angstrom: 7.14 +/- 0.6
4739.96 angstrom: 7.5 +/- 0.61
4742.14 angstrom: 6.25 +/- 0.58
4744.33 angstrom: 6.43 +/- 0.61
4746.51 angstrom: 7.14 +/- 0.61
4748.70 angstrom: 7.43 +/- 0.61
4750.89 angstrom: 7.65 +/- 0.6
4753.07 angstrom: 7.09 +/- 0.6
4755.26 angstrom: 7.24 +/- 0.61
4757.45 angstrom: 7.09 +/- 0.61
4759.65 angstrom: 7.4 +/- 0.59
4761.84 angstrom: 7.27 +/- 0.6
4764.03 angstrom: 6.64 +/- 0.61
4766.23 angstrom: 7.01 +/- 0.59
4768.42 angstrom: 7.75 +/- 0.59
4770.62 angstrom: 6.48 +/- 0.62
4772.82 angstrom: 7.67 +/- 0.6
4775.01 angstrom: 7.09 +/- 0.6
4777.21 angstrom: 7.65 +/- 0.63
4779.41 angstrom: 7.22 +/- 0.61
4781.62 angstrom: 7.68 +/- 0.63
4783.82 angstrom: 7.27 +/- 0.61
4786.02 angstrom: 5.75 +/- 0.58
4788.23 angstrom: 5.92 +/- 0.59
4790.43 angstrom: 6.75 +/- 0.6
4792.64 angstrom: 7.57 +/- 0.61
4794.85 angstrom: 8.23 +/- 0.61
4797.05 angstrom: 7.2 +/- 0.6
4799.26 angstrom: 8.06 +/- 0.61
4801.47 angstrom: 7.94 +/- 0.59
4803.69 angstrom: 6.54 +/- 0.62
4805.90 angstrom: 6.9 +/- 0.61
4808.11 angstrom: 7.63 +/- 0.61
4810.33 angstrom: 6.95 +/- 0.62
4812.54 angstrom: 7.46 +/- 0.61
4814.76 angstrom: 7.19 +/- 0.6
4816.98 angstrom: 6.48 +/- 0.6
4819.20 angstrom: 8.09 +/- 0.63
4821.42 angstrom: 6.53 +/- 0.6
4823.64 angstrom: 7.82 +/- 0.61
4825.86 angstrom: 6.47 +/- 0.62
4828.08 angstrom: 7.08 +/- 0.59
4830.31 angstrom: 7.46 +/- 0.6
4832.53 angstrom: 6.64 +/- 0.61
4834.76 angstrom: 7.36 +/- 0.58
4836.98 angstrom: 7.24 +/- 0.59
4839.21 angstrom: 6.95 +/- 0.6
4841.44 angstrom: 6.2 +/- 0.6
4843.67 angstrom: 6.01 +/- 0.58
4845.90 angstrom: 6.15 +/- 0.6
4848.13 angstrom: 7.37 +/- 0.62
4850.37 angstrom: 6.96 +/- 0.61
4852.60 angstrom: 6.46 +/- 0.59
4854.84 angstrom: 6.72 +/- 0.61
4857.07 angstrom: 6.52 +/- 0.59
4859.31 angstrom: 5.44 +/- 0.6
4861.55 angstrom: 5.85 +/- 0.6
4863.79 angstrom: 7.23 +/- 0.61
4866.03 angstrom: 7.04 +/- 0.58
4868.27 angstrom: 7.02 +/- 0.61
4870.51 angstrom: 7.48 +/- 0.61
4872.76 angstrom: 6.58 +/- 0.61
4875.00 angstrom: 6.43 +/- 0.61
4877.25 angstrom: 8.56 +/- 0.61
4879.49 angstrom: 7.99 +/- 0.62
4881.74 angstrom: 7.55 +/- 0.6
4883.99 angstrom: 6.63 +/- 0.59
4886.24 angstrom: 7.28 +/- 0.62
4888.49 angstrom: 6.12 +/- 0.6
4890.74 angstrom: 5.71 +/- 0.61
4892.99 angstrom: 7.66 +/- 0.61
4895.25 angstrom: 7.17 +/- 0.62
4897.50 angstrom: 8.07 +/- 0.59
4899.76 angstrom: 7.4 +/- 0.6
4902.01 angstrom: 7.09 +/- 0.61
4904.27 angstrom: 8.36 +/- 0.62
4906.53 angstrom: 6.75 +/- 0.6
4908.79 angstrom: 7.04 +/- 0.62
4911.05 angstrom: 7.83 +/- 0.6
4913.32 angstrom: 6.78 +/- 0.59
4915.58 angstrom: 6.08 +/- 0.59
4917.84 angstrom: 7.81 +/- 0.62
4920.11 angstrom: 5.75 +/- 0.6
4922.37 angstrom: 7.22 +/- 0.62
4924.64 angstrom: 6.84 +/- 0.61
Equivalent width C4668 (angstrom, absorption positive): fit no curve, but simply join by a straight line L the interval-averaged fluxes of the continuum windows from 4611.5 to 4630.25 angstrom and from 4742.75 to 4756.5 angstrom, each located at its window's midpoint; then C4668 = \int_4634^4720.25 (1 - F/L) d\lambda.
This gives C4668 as 6.9 angstrom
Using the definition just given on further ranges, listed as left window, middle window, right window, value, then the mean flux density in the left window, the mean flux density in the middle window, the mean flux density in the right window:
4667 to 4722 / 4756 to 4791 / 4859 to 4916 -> -1.2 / 6.61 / 7.05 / 7.08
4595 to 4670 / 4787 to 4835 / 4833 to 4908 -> -1.9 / 6.79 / 7.19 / 6.95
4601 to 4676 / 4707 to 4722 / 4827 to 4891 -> 0.3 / 6.8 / 6.68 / 6.84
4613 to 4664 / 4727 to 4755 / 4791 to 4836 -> 0.3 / 6.88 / 7.04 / 7.27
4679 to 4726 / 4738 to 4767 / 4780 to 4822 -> -0.6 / 6.72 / 7.09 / 7.17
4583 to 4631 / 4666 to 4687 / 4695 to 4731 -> 1.0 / 6.87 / 6.53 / 6.82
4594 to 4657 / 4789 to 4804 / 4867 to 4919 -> -0.9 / 6.87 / 7.49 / 7.19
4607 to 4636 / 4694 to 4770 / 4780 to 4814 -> 2.2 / 7.16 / 6.97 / 7.19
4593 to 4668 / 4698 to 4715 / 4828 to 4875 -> 0.0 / 6.8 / 6.76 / 6.74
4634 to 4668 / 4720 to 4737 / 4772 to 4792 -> -0.4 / 6.58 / 6.97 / 7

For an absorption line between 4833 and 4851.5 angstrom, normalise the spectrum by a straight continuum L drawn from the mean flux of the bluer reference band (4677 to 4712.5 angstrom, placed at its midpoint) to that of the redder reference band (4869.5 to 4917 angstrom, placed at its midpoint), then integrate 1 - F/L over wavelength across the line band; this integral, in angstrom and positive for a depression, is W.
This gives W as 0.67 angstrom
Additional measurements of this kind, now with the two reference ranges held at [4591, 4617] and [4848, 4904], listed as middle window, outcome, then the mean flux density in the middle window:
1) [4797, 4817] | -1.0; 7.28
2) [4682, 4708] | 0.7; 6.63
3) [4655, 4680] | 1.1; 6.51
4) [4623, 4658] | -0.7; 6.9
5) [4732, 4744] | -0.2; 7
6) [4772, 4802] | -1.6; 7.27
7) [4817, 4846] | 0.1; 6.93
